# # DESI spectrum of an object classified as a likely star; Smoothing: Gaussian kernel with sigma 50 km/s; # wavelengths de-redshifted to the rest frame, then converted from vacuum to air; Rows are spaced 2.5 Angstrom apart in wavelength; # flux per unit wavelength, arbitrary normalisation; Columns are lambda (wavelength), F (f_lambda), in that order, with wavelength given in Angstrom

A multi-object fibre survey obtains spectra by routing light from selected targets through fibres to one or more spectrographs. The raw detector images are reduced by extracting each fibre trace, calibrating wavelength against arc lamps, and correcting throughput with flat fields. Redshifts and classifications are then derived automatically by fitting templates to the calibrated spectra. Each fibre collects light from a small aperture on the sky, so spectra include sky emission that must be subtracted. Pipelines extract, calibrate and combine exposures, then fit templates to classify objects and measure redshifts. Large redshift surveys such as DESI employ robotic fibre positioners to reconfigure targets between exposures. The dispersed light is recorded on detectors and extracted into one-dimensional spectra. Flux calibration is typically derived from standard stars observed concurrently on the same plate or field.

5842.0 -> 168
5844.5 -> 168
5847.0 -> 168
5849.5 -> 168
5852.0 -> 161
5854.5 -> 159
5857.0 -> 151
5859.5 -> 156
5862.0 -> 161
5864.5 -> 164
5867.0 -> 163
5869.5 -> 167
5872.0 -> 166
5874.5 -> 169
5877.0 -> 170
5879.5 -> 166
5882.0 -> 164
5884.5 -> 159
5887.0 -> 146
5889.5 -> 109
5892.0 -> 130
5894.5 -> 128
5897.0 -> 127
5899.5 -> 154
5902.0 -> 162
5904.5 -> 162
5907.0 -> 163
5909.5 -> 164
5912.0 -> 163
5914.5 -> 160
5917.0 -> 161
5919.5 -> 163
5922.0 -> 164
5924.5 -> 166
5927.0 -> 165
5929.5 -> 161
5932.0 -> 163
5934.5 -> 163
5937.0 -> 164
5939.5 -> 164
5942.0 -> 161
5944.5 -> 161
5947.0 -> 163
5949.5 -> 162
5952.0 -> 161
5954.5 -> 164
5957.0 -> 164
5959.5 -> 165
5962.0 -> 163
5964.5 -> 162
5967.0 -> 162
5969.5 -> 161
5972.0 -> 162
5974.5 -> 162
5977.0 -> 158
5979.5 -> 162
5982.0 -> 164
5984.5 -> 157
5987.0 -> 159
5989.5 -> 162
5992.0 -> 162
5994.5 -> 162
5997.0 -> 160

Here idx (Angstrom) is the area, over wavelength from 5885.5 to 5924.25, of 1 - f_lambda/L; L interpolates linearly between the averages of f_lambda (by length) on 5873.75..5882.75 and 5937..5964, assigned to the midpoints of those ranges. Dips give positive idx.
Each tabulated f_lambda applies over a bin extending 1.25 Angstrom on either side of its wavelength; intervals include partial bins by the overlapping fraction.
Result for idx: 3.5 Angstrom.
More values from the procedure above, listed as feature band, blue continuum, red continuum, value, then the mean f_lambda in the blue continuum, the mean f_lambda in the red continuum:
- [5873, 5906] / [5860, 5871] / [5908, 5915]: 2.6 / 163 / 163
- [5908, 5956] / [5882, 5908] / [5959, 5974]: -2.8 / 145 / 162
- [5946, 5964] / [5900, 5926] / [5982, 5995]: -0.2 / 163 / 161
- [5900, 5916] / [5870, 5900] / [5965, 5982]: -1.0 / 149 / 161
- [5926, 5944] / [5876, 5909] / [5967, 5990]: -0.9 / 149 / 161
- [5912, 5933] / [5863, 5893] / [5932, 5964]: -0.3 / 156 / 163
